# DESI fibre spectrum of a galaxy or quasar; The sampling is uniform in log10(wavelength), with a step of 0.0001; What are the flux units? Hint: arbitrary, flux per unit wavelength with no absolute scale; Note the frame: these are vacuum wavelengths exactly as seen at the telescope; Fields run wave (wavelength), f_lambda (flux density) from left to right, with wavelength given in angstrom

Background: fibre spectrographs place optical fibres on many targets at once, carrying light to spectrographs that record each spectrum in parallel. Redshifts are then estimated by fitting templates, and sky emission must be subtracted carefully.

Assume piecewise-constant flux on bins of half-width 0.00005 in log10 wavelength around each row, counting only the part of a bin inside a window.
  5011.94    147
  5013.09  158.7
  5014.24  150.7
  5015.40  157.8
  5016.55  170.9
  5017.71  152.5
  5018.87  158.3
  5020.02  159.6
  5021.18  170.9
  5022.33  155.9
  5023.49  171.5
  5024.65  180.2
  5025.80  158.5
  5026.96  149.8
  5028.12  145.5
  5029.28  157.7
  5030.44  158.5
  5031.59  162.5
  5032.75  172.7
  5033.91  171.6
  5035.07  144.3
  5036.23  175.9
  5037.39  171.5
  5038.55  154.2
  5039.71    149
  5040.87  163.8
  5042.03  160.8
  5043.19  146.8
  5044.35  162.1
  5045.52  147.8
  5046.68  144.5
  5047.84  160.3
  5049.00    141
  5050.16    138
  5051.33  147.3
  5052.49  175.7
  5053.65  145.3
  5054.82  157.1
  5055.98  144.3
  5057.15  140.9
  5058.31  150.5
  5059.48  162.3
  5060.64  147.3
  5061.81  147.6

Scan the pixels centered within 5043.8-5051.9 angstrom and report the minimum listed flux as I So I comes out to 138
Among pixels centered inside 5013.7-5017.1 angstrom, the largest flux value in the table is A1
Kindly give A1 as 170.9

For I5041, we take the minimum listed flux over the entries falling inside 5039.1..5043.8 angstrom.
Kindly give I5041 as 146.8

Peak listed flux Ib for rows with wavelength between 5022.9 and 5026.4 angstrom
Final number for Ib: 180.2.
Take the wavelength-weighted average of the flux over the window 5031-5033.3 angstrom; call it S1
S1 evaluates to 168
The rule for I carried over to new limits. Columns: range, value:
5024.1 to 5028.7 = 145.5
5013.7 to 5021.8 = 150.7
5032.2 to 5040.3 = 144.3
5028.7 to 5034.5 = 157.7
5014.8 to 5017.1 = 157.8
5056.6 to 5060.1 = 140.9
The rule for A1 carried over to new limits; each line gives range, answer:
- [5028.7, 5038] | 175.9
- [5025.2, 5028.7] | 158.5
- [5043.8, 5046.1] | 162.1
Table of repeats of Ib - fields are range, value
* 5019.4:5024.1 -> 171.5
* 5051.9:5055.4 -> 175.7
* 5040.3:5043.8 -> 163.8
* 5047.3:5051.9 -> 160.3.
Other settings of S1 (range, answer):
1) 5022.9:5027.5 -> 165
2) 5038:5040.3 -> 152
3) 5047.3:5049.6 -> 151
